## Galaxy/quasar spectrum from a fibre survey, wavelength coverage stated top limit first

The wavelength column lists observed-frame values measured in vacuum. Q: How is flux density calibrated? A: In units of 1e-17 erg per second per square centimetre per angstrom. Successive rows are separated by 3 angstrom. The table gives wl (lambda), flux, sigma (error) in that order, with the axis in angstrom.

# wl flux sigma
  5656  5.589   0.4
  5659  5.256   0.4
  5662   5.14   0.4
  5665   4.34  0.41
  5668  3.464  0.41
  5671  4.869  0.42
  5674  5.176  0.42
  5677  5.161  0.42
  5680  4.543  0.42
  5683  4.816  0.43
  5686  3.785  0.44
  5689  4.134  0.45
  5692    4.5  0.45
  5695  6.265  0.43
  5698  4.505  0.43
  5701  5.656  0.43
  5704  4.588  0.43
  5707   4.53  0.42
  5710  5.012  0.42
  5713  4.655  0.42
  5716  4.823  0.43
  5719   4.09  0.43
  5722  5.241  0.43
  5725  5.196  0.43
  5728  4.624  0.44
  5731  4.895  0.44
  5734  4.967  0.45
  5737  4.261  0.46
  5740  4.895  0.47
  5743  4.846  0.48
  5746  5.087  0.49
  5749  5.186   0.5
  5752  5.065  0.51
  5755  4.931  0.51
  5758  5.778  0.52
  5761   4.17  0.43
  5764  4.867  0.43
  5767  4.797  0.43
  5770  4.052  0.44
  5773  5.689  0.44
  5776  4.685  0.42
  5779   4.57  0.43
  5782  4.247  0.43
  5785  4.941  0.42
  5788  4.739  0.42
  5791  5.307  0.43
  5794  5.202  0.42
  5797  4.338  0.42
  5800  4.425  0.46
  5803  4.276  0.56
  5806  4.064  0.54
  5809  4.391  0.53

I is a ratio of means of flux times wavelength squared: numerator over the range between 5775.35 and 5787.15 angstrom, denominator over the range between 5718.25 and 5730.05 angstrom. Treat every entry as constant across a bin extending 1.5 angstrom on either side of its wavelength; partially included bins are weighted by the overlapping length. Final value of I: 0.97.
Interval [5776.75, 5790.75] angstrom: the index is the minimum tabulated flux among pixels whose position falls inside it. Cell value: 4.247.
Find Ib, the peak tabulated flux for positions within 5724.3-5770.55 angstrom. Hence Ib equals 5.778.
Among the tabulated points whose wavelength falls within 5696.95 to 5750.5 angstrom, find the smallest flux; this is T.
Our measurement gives 4.09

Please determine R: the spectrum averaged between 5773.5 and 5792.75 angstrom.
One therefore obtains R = 4.8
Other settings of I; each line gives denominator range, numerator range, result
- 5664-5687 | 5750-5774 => 1.11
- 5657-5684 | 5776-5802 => 1.03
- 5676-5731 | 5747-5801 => 1.04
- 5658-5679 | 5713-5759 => 1.06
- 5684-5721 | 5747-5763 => 1.08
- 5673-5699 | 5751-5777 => 1.06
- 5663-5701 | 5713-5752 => 1.05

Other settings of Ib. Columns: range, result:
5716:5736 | 5.241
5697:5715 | 5.656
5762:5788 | 5.689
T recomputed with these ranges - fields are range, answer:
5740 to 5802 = 4.052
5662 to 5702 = 3.464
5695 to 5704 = 4.505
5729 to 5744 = 4.261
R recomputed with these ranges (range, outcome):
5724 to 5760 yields 4.96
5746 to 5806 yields 4.79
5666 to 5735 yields 4.76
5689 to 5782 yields 4.86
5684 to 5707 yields 4.76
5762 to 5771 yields 4.58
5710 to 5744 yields 4.78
